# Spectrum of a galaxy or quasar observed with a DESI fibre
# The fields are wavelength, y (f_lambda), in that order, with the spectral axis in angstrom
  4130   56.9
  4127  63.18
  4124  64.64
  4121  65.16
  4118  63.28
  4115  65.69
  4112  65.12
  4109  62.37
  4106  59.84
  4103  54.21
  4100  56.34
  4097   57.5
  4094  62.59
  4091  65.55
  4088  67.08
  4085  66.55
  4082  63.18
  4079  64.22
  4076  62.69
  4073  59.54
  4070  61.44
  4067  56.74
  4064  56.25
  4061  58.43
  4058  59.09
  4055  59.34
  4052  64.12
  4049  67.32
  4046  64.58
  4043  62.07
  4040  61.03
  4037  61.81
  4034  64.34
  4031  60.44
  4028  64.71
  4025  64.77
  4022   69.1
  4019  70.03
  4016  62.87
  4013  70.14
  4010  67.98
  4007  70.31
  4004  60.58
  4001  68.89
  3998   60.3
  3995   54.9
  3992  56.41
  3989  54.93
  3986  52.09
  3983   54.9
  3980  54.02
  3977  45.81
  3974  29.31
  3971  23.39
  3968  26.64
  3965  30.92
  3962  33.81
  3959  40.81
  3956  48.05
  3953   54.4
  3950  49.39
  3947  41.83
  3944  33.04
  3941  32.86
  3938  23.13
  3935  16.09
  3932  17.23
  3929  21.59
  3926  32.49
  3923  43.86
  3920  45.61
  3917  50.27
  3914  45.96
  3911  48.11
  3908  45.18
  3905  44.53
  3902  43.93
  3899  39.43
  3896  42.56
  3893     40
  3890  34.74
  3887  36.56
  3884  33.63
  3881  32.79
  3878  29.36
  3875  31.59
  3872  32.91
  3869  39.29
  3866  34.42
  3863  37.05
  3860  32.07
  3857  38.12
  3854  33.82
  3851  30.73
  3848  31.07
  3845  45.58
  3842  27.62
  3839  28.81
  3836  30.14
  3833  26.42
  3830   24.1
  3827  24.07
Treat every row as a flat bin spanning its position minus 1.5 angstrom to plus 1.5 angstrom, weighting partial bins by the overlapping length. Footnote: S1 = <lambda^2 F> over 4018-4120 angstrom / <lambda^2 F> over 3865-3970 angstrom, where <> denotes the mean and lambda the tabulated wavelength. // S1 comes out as 1.82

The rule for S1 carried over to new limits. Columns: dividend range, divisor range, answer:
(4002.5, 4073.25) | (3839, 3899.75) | 1.97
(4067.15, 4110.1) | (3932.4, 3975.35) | 1.93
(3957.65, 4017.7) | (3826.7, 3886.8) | 1.69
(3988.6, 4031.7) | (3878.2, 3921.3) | 1.64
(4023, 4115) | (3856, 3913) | 1.80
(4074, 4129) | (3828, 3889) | 2.16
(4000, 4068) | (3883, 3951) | 1.81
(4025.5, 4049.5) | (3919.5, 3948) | 2.21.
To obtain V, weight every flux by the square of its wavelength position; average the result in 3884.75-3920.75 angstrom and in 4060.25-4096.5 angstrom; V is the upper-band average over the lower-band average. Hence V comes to 1.58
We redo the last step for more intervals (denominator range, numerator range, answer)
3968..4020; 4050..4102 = 1.15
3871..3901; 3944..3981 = 1.15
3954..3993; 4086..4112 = 1.53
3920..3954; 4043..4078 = 1.93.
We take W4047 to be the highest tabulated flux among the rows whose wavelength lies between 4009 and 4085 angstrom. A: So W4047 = 70.14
